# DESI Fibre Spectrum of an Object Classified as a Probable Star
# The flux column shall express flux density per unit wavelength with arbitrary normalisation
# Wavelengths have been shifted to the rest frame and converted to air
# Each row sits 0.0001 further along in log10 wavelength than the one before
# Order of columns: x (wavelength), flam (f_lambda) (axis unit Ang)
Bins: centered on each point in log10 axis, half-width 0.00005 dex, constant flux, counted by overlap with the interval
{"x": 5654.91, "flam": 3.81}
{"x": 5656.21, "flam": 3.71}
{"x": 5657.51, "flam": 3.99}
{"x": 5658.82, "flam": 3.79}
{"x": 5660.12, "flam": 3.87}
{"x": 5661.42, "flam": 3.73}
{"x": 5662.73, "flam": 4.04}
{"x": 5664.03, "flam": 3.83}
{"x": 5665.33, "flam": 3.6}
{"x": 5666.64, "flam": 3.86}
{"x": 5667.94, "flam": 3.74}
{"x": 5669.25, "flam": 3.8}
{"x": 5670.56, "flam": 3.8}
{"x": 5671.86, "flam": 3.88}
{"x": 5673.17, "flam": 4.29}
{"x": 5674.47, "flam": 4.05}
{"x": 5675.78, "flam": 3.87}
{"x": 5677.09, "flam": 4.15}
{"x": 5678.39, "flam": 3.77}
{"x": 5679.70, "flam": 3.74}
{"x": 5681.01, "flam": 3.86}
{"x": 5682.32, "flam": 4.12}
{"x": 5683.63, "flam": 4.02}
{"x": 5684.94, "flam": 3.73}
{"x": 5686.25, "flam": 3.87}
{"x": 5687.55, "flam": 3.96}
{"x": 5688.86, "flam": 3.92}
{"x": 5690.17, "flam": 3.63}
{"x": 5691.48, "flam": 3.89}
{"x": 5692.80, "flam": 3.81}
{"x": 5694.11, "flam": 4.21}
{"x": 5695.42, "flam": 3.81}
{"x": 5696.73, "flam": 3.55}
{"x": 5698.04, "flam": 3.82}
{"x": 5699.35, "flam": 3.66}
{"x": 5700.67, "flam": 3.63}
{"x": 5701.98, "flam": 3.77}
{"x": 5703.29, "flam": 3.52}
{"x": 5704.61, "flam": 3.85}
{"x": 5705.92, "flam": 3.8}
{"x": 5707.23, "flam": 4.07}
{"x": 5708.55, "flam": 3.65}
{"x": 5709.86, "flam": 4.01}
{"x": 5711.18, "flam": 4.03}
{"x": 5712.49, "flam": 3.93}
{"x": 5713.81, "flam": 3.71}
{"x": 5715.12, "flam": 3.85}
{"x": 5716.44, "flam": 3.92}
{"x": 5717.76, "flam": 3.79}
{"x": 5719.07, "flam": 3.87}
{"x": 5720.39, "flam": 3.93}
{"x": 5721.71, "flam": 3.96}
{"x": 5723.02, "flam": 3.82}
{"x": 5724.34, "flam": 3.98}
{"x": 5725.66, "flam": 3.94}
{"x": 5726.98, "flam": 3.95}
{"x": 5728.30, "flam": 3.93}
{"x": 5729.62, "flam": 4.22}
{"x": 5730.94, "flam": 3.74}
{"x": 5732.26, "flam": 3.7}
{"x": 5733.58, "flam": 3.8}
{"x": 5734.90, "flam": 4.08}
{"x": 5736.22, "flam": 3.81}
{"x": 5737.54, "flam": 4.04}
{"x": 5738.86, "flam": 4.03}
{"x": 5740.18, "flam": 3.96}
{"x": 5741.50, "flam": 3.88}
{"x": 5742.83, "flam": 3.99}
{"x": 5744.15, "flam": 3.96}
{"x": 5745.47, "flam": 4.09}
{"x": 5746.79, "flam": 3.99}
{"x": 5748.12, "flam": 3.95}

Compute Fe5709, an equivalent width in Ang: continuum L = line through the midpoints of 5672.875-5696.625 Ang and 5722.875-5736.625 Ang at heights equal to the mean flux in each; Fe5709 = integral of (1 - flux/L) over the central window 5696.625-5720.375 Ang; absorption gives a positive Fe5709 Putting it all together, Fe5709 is 0.61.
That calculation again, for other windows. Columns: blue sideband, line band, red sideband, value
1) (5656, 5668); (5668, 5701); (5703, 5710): -0.5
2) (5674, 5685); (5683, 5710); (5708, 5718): 0.6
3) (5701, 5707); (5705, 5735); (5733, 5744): -0.4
